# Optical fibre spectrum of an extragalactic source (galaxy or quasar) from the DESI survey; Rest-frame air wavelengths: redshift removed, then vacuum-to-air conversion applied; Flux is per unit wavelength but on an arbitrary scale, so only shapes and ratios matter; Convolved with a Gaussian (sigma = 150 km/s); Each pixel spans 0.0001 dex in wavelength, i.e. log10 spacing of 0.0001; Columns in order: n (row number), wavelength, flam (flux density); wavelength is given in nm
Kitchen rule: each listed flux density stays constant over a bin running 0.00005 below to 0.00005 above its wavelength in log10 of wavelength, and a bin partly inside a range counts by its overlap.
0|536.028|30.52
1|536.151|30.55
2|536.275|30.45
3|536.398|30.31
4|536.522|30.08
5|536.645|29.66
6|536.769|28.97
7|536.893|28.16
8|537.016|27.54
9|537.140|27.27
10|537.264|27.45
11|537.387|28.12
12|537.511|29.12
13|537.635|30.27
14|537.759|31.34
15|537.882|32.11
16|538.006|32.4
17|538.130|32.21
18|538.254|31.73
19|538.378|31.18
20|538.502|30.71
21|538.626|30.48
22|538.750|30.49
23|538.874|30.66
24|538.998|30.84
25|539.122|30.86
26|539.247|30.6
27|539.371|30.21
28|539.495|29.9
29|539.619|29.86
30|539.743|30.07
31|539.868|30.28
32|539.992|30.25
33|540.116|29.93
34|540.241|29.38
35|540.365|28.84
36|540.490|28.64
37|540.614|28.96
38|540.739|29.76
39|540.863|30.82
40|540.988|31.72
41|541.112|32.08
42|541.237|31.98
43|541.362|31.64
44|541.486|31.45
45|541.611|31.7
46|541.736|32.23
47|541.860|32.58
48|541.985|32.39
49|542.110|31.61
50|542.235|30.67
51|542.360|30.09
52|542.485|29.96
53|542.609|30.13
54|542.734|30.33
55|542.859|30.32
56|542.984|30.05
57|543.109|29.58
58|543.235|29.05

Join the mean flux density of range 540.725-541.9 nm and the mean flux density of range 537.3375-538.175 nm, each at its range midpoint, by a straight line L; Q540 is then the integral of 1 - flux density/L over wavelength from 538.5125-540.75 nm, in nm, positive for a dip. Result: 0.09 nm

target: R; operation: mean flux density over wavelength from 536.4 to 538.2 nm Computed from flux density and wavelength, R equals 29.7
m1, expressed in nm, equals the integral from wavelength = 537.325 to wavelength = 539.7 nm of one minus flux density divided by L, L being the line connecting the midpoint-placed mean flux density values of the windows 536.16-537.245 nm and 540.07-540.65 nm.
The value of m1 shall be -0.131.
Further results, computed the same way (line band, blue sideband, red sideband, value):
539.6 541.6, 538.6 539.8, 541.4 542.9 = 0.02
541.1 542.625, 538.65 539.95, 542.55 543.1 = -0.06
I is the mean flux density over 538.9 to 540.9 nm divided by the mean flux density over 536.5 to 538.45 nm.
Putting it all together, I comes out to 1.00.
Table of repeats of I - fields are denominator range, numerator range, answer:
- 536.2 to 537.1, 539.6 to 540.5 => 1.01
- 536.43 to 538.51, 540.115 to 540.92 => 0.98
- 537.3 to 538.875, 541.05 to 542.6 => 1.02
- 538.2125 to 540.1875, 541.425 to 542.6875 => 1.03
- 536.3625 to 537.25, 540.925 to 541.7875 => 1.11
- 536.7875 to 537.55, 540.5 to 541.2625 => 1.10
